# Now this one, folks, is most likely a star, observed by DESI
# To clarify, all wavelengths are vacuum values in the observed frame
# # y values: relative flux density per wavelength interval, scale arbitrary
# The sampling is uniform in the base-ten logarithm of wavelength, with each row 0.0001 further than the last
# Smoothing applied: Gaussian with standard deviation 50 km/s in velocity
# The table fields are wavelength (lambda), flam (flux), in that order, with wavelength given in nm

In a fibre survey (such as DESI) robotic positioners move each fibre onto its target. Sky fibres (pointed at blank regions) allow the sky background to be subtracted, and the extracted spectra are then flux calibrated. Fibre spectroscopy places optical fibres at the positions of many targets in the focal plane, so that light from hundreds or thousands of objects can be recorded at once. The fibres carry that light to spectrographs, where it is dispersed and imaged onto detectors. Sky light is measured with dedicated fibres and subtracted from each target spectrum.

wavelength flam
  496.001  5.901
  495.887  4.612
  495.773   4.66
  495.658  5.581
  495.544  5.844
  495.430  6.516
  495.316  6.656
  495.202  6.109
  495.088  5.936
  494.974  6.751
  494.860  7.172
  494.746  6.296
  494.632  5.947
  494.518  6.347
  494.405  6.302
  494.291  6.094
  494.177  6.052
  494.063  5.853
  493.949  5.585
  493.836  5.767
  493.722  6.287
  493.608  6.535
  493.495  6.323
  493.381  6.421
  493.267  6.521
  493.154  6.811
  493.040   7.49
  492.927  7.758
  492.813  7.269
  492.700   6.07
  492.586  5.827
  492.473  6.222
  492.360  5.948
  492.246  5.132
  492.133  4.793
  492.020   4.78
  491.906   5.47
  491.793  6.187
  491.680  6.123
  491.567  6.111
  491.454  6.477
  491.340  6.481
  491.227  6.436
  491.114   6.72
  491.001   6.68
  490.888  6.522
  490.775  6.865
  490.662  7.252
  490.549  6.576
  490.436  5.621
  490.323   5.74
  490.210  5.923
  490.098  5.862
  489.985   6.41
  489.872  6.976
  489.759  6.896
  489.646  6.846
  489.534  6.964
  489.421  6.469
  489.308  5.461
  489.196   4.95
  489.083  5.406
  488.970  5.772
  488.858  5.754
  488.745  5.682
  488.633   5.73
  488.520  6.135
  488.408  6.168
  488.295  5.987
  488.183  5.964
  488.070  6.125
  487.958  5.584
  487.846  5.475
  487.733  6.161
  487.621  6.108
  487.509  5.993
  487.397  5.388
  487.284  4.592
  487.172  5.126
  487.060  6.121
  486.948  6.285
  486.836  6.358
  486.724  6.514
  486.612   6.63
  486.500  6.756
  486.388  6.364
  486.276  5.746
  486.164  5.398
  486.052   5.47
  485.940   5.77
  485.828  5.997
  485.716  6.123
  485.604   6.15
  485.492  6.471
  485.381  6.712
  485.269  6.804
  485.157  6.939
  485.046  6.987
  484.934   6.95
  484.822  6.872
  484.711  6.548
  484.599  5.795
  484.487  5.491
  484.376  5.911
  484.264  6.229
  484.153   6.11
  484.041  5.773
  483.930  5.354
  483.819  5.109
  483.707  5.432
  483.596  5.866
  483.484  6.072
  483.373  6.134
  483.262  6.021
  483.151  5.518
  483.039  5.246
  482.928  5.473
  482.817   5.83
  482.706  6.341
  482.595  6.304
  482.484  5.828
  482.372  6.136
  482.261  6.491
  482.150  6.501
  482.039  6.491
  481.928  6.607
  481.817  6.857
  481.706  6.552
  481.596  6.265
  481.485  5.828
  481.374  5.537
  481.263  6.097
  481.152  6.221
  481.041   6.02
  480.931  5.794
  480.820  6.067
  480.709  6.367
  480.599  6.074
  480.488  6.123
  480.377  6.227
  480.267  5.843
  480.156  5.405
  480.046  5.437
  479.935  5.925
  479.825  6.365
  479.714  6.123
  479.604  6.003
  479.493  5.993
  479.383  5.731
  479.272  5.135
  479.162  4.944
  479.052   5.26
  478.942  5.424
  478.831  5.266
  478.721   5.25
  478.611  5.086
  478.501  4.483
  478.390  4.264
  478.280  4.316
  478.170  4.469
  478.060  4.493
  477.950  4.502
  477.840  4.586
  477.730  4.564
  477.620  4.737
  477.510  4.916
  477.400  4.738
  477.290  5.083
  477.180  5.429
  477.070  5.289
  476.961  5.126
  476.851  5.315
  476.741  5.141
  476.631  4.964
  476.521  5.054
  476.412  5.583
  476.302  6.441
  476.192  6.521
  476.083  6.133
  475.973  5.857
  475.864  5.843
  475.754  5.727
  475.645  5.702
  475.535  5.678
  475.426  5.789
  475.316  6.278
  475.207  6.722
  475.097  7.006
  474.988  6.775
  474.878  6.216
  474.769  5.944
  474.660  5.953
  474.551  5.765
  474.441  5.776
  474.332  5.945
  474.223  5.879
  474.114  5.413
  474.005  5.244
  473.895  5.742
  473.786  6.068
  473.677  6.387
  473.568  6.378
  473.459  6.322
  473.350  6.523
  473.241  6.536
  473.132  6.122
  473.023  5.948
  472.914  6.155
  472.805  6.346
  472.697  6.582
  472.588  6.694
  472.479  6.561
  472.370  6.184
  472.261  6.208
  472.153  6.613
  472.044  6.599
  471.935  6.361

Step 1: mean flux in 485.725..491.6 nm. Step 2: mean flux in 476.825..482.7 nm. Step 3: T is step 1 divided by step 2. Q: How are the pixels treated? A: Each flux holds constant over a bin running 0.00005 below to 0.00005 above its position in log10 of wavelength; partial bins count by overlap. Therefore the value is 1.1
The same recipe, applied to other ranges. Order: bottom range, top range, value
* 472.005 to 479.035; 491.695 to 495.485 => 1.09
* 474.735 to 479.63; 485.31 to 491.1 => 1.13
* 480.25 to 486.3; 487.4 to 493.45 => 1.01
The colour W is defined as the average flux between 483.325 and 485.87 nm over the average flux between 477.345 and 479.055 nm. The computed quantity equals 1.3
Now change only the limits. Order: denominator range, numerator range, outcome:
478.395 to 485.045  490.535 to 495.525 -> 1.07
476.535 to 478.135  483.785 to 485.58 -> 1.27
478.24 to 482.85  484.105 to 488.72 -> 1.04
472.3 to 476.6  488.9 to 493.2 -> 1.02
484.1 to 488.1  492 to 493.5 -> 1.03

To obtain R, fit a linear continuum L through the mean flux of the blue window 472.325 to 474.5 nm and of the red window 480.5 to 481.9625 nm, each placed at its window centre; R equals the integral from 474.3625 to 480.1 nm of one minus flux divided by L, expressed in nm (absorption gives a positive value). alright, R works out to 0.62 nm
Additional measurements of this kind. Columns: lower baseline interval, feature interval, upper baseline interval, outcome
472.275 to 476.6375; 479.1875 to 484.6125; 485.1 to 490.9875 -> 0.12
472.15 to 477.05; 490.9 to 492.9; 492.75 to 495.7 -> 0.09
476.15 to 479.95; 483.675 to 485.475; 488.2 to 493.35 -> -0.15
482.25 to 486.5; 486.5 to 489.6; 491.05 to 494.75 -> 0.11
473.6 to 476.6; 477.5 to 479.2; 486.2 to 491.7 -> 0.35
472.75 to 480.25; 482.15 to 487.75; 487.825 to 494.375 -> -0.10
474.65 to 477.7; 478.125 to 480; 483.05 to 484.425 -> 0.14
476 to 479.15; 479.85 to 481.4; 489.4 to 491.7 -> -0.15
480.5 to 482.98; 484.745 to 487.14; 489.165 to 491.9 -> -0.03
